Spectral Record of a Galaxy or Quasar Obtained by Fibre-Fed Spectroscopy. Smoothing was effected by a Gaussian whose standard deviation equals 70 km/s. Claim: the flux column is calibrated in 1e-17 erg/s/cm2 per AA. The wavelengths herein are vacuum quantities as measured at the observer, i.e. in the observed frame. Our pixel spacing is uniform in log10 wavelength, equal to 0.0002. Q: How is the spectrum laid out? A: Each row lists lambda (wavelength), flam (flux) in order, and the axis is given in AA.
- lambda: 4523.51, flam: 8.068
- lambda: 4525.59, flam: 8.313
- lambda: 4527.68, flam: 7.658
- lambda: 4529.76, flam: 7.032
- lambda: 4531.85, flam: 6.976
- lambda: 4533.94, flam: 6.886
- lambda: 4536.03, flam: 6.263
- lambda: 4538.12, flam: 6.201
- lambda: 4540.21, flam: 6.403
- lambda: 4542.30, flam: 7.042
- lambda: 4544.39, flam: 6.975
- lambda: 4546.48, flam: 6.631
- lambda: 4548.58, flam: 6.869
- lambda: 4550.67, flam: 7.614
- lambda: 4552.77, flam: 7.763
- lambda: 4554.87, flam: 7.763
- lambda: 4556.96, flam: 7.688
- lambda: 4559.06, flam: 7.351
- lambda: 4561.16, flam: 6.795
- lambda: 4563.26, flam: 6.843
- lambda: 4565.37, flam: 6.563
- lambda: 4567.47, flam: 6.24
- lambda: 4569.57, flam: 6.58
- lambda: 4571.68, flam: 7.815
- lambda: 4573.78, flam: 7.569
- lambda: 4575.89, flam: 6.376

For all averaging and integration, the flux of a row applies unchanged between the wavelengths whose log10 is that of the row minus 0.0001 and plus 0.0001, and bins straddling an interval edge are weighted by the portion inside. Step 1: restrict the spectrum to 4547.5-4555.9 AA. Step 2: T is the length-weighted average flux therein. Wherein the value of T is 7.49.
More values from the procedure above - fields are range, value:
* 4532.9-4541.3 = 6.44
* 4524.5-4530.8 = 7.68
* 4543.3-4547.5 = 6.82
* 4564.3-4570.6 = 6.46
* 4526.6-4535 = 7.13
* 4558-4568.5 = 6.76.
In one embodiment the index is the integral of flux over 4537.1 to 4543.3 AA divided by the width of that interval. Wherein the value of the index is 6.55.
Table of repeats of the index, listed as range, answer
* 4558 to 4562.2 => 7.07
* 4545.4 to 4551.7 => 7.04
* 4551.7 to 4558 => 7.74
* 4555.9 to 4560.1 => 7.53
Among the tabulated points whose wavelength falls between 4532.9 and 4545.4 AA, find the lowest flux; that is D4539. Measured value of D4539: 6.201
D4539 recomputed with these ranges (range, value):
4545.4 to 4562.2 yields 6.631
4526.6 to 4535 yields 6.886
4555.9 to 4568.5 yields 6.24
